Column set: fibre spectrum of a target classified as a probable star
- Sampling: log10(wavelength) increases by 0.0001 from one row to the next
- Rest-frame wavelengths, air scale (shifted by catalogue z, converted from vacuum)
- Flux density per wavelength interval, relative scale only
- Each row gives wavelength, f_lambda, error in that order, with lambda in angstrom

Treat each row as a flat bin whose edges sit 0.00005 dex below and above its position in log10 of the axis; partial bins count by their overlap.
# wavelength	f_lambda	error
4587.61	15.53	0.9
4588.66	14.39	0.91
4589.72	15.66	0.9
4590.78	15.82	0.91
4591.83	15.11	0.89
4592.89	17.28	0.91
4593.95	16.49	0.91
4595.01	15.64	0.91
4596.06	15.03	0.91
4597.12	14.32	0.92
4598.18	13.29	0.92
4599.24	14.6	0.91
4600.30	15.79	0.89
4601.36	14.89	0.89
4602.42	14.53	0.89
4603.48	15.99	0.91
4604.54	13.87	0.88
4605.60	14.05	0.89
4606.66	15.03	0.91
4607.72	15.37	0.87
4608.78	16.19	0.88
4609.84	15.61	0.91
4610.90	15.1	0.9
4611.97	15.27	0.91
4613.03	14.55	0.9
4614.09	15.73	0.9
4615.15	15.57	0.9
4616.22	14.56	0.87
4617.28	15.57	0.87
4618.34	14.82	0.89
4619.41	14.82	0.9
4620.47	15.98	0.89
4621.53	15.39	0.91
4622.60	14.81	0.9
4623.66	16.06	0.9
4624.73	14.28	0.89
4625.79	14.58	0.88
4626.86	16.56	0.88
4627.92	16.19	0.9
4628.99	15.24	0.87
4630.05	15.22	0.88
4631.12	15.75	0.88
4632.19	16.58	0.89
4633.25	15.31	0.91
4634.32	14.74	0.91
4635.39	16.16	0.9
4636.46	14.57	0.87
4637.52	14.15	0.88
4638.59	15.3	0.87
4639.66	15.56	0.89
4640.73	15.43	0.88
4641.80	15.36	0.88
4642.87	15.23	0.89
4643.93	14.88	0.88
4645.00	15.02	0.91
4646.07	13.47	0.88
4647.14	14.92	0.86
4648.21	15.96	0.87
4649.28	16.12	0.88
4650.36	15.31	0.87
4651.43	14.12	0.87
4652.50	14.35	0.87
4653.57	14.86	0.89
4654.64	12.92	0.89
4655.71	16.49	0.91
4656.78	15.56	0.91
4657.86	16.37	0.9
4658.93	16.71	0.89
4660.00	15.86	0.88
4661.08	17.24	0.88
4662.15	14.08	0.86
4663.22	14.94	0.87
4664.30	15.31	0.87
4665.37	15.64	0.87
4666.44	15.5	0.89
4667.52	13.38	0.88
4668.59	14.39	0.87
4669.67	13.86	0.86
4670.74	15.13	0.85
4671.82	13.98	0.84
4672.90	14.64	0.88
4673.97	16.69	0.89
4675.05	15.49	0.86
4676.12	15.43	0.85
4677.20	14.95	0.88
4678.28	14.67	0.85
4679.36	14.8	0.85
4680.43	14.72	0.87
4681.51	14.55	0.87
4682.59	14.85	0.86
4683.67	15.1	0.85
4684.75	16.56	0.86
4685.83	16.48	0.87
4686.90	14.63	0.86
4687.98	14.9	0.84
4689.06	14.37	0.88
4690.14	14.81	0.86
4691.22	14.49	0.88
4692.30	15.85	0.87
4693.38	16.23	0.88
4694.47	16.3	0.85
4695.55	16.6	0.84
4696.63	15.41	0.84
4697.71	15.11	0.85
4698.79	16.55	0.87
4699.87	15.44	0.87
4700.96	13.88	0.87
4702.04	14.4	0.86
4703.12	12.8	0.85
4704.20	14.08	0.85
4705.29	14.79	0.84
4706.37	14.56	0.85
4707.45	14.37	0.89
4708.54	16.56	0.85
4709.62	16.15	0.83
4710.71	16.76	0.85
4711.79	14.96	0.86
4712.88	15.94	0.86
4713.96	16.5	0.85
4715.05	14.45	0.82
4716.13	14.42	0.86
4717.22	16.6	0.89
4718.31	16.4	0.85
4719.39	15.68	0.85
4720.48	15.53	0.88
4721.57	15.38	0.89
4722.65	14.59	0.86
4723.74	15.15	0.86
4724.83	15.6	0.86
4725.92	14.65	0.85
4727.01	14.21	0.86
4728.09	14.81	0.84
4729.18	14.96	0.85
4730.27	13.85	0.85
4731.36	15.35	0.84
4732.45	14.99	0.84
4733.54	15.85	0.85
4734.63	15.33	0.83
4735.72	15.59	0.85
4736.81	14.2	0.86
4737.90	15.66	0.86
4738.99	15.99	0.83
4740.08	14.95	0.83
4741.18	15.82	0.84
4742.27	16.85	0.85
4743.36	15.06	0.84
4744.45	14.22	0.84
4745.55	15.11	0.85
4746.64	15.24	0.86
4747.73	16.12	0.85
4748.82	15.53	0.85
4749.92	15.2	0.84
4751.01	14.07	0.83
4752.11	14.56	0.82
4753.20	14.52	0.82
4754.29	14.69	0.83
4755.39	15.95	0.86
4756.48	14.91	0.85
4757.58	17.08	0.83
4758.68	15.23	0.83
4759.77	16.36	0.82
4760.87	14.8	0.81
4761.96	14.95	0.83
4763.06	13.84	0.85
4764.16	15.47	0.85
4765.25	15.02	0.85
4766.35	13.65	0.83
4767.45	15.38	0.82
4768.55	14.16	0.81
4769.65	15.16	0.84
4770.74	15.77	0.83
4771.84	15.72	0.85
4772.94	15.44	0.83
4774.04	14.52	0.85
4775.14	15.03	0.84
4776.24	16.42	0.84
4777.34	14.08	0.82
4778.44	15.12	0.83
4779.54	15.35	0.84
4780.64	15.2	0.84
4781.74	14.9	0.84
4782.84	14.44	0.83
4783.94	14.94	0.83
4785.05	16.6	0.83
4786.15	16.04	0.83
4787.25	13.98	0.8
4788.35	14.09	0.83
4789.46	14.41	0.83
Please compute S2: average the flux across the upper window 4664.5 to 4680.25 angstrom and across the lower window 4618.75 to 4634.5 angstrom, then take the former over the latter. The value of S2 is 1.0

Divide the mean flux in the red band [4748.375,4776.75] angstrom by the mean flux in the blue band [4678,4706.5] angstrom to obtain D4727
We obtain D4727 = 1.0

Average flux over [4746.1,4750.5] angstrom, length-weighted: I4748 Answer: 15.5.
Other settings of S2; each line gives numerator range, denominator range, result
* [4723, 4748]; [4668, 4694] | 1.01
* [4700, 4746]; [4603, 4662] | 0.99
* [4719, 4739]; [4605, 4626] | 0.99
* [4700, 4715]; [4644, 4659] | 1.00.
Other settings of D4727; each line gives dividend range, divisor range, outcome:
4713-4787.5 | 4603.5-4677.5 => 1.00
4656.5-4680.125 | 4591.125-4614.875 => 1.00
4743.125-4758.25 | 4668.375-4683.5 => 1.02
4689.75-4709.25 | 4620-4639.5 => 0.98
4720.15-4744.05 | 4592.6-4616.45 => 1.00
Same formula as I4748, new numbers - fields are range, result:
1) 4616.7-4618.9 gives 15.2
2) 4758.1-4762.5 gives 15.4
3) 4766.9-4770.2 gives 14.9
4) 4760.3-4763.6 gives 14.5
